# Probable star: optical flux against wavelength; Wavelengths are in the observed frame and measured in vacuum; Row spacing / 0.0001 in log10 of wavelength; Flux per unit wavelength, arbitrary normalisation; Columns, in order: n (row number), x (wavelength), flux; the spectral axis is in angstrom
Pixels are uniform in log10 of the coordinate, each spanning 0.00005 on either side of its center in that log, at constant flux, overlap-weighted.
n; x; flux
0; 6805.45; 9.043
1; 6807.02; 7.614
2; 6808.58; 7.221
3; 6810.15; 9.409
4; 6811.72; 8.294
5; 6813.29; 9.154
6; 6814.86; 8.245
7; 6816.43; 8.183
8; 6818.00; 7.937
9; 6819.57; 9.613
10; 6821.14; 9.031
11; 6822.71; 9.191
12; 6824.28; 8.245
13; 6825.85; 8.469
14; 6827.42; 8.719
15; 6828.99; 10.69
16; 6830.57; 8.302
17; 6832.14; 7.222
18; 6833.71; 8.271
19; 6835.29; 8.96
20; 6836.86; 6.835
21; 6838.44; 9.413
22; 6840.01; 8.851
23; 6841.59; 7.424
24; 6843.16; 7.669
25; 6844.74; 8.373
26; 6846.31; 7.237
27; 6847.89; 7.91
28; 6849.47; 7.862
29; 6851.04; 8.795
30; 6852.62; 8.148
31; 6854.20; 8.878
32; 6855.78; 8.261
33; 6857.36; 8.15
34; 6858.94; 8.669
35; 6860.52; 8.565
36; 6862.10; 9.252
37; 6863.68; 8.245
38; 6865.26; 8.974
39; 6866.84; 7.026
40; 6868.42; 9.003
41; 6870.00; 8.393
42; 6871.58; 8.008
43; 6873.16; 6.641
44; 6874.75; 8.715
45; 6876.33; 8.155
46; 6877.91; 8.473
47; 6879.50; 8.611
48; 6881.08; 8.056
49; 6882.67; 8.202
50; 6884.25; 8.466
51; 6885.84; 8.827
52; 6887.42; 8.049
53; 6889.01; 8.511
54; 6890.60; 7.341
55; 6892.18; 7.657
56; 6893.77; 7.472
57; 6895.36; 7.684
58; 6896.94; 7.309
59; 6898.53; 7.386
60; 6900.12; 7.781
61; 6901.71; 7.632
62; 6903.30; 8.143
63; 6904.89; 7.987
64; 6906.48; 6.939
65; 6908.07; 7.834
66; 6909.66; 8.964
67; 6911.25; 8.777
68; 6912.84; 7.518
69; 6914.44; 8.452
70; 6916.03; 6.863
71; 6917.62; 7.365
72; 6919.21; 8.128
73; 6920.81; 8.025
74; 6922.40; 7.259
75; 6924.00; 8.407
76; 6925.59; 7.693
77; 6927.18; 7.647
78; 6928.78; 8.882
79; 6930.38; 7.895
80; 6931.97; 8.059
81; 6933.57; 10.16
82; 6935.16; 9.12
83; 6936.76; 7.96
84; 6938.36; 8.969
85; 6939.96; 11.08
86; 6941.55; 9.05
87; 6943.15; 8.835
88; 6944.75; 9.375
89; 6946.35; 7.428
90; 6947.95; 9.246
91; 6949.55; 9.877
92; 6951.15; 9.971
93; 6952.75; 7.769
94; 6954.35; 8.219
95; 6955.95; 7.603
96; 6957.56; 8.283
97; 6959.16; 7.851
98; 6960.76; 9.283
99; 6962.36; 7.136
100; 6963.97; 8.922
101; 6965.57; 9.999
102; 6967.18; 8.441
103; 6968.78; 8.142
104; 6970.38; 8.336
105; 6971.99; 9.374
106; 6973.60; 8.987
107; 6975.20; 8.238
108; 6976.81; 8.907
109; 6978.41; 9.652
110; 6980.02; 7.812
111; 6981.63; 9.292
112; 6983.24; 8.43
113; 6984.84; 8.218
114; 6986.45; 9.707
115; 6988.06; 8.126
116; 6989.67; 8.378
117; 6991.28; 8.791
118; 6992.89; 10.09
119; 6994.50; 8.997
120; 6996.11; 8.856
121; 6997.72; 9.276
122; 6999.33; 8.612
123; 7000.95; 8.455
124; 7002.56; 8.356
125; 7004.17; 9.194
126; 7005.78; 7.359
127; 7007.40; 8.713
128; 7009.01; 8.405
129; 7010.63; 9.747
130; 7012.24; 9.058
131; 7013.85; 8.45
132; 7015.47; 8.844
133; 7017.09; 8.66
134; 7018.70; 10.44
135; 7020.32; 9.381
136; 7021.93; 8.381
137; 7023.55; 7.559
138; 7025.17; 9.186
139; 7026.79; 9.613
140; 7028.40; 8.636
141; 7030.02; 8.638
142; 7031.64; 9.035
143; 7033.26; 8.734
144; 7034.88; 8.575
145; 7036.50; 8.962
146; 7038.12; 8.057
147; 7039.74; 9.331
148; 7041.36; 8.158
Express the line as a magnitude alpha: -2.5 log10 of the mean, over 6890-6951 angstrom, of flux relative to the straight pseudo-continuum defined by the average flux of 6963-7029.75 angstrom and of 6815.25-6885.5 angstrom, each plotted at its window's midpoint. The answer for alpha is 0.045 mag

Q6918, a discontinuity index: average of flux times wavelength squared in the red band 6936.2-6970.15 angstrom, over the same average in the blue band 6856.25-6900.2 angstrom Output 1.1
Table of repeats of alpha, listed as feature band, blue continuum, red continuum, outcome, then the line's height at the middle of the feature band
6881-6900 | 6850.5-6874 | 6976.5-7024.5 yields 0.069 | 8.42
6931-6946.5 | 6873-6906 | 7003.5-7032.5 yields -0.094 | 8.31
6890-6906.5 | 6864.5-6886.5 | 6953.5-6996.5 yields 0.100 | 8.34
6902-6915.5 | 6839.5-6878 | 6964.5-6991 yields 0.054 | 8.44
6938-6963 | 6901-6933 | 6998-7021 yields -0.063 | 8.27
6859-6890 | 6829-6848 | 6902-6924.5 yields -0.040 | 8.02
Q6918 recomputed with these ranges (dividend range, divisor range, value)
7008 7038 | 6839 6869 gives 1.13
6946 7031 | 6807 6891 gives 1.09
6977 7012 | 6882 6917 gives 1.14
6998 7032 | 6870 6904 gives 1.15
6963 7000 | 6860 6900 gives 1.12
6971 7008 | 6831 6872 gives 1.11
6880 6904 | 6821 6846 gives 0.95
